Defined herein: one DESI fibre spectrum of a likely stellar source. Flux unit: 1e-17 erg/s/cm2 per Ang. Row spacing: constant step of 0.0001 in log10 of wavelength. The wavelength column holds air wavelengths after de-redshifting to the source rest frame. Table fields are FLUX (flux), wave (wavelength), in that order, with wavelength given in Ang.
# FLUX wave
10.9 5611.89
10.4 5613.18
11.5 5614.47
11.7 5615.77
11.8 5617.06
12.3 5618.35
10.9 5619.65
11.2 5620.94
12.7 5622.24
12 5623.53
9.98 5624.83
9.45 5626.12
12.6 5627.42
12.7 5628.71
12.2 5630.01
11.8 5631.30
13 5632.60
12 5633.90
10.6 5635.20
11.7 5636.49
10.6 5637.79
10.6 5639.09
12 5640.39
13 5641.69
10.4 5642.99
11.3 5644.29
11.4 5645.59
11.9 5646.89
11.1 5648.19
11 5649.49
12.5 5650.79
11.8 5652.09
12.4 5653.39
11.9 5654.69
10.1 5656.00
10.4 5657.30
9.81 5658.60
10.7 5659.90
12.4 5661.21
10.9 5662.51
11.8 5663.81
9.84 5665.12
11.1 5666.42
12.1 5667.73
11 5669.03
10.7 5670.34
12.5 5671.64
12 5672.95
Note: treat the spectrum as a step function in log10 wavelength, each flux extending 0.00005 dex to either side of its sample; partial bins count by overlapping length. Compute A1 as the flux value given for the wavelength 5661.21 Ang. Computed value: 12.4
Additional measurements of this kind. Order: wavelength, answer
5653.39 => 12.4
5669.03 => 11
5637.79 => 10.6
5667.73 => 12.1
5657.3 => 10.4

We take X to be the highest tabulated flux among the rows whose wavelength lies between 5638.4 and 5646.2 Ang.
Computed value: 13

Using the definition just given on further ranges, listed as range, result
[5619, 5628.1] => 12.7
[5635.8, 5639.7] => 11.7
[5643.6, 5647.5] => 11.9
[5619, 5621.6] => 11.2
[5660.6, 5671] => 12.4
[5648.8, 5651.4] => 12.5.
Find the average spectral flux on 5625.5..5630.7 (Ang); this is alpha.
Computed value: 11.8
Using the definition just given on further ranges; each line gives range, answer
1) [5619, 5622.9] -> 11.6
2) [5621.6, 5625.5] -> 11.6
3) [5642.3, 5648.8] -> 11.2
